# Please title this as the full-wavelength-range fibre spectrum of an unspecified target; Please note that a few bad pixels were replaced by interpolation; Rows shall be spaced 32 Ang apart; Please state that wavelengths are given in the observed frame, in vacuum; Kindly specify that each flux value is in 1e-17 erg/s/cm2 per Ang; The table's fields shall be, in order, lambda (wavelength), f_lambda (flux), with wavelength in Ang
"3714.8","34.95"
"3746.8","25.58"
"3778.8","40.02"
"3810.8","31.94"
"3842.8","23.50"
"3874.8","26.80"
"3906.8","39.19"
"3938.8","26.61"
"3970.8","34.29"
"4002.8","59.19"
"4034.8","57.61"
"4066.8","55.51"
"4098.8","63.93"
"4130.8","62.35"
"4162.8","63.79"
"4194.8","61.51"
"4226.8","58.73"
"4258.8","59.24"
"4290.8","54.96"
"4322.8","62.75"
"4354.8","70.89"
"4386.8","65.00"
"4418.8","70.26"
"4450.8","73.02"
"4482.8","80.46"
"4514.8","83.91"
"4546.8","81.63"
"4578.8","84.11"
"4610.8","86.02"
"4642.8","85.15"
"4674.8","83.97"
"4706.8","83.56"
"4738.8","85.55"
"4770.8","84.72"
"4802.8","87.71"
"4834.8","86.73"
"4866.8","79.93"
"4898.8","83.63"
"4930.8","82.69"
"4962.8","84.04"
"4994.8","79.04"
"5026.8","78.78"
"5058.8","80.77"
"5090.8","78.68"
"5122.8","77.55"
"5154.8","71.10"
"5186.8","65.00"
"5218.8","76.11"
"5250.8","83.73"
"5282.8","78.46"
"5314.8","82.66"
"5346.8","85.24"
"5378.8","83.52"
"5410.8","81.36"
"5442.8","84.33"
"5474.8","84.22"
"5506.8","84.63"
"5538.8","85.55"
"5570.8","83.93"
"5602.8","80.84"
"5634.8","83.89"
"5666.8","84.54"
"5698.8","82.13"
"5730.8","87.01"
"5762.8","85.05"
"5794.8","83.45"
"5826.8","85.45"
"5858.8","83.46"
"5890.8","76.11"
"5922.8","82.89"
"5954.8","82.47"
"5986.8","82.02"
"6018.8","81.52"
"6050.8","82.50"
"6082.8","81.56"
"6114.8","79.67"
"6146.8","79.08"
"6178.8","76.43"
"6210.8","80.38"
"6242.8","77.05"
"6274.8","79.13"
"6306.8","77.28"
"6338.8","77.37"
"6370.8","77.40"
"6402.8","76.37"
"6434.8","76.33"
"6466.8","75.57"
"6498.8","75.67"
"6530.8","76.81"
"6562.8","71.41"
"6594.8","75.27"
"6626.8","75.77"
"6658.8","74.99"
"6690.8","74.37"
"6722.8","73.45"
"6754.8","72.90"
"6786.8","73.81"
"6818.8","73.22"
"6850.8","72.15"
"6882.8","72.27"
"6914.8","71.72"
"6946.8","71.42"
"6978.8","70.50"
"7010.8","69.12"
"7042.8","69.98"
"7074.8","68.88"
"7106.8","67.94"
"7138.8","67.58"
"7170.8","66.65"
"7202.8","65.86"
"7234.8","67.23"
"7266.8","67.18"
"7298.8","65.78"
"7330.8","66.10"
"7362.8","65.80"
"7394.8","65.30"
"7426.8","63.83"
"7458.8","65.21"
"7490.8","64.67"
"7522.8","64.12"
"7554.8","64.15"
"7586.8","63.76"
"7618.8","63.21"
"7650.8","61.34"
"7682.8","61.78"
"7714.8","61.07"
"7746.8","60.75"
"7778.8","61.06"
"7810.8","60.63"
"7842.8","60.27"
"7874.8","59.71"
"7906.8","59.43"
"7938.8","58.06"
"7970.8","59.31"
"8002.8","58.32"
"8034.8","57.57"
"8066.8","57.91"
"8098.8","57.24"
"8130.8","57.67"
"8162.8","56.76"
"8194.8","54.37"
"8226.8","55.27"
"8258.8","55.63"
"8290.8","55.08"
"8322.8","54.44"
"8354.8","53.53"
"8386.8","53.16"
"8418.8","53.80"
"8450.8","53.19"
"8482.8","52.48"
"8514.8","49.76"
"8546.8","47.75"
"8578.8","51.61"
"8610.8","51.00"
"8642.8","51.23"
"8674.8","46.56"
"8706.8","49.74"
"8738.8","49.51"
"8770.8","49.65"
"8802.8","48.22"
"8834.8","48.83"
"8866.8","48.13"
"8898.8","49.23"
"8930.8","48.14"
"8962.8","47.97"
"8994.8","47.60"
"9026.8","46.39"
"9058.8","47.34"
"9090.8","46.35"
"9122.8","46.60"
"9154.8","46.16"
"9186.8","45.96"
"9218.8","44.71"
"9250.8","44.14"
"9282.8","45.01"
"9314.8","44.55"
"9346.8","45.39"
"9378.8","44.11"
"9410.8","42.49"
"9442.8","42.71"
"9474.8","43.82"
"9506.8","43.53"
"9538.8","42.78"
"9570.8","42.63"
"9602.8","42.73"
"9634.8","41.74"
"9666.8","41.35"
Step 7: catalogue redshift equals 0.00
